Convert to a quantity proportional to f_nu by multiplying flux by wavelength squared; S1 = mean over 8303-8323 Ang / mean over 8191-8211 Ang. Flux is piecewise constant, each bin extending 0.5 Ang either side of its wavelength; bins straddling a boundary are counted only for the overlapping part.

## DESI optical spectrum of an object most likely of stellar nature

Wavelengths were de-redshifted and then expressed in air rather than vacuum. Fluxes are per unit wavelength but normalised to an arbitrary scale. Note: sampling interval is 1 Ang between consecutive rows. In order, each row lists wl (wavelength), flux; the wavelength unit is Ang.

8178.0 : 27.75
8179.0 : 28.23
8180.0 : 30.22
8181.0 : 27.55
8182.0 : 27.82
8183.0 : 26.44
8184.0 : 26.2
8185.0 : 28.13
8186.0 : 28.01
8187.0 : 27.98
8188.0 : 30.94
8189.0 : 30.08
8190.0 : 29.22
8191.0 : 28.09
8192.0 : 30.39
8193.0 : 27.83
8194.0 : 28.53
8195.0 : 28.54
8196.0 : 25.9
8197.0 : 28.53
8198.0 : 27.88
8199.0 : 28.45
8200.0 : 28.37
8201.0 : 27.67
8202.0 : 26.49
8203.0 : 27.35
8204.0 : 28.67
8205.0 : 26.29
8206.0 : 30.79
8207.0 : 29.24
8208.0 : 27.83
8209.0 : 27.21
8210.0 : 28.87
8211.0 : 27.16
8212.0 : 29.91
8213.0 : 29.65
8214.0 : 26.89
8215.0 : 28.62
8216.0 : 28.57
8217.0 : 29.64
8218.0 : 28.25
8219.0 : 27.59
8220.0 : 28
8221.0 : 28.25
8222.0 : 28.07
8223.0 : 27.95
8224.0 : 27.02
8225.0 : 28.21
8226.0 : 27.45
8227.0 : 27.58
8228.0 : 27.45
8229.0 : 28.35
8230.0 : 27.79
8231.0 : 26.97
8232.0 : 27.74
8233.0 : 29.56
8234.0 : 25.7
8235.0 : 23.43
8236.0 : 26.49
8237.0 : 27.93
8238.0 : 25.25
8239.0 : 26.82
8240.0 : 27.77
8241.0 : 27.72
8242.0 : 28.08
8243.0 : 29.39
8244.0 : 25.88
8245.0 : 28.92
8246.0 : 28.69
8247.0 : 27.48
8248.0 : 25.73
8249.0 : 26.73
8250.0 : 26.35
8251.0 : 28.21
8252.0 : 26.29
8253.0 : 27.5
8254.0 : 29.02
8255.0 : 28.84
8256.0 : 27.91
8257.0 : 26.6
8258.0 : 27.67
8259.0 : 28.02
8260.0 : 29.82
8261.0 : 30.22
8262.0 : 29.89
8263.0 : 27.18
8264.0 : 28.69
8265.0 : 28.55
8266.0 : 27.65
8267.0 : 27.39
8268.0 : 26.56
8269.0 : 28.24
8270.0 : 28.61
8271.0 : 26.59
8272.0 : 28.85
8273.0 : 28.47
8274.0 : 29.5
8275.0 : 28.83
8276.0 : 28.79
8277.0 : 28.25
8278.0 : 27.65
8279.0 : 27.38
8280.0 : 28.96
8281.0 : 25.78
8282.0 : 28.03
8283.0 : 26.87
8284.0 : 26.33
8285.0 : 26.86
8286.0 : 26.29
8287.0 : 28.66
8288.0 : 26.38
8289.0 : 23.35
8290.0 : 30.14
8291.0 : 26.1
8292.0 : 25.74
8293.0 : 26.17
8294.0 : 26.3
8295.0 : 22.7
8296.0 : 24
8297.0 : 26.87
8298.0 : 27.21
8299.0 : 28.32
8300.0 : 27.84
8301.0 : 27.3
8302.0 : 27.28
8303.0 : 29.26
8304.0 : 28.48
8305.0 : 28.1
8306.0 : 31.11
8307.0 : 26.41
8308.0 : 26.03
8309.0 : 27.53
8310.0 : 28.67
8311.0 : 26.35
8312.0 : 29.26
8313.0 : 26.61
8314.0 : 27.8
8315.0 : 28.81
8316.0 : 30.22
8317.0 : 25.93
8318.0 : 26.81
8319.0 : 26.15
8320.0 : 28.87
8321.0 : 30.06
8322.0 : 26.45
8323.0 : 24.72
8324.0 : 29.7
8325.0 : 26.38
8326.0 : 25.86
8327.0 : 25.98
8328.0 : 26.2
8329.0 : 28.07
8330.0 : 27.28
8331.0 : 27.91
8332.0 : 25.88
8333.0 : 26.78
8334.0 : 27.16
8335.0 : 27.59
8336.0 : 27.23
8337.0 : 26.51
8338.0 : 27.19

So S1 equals 1.02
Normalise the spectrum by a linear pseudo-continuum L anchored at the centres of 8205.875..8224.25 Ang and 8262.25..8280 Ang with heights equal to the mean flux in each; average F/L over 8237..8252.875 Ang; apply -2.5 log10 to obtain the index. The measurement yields 0.04 mag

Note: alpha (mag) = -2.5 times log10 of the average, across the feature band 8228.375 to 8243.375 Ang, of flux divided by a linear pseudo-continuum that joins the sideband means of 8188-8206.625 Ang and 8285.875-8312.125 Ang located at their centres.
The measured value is 0.02 mag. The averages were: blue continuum 28.4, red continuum 27.1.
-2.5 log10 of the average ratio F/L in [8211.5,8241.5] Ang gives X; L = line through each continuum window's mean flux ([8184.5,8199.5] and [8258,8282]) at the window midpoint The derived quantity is 0.03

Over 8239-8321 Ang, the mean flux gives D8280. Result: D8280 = 27.6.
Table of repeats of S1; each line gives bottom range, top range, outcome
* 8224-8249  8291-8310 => 1.01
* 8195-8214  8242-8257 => 0.99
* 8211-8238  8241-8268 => 1.01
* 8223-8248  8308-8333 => 1.02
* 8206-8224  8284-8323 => 0.98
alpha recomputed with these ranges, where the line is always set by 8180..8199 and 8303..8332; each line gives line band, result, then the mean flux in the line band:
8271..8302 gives 0.02 mag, 27.1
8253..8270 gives -0.01 mag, 28.3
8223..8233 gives 0.01 mag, 27.7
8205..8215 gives -0.01 mag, 28.5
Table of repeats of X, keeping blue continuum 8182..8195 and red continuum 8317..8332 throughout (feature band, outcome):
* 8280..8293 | 0.03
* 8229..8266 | 0.01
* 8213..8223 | 0.00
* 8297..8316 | -0.03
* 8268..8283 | -0.02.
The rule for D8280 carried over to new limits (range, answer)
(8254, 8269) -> 28.2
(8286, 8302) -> 26.5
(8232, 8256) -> 27.3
